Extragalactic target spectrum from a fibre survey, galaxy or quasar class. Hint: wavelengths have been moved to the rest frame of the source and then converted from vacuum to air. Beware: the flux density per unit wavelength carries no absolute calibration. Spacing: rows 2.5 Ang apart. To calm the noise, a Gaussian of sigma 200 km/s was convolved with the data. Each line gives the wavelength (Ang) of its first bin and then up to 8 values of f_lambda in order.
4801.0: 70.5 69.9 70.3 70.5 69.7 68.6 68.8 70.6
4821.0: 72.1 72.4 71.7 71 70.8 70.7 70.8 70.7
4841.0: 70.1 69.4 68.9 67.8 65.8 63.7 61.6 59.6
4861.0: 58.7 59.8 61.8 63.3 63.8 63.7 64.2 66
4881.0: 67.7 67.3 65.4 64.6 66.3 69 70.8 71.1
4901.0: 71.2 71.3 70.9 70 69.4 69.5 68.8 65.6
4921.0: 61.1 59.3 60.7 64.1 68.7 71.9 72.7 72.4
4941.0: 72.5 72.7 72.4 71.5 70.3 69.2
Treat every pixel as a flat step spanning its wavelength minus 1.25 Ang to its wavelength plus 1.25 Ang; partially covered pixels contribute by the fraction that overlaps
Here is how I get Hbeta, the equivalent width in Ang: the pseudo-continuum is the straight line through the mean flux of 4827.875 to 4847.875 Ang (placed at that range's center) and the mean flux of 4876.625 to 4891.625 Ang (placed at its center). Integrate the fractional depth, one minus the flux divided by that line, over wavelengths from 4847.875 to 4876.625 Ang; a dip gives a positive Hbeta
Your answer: 2.3 Ang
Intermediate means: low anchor 70.2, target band 62.7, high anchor 66.1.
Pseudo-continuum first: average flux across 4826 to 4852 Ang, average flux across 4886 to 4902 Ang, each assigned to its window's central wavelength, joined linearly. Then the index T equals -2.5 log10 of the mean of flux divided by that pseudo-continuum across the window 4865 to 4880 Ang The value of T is 0.083 mag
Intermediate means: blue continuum 69.7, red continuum 68.5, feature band 63.9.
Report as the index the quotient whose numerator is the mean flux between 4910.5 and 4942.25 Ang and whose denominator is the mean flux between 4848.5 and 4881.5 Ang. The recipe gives 1.07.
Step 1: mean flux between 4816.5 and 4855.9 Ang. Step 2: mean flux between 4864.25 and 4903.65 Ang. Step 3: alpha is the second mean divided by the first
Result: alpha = 0.96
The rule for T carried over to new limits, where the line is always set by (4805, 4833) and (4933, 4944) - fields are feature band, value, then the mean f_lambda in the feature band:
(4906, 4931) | 0.10 mag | 65.8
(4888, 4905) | 0.04 mag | 69.4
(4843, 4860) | 0.10 mag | 65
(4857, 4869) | 0.18 mag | 60.5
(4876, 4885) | 0.08 mag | 66.6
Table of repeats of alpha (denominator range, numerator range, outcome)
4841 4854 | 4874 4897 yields 0.99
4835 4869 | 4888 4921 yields 1.06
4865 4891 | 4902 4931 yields 1.03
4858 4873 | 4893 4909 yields 1.15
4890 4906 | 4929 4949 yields 1.02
